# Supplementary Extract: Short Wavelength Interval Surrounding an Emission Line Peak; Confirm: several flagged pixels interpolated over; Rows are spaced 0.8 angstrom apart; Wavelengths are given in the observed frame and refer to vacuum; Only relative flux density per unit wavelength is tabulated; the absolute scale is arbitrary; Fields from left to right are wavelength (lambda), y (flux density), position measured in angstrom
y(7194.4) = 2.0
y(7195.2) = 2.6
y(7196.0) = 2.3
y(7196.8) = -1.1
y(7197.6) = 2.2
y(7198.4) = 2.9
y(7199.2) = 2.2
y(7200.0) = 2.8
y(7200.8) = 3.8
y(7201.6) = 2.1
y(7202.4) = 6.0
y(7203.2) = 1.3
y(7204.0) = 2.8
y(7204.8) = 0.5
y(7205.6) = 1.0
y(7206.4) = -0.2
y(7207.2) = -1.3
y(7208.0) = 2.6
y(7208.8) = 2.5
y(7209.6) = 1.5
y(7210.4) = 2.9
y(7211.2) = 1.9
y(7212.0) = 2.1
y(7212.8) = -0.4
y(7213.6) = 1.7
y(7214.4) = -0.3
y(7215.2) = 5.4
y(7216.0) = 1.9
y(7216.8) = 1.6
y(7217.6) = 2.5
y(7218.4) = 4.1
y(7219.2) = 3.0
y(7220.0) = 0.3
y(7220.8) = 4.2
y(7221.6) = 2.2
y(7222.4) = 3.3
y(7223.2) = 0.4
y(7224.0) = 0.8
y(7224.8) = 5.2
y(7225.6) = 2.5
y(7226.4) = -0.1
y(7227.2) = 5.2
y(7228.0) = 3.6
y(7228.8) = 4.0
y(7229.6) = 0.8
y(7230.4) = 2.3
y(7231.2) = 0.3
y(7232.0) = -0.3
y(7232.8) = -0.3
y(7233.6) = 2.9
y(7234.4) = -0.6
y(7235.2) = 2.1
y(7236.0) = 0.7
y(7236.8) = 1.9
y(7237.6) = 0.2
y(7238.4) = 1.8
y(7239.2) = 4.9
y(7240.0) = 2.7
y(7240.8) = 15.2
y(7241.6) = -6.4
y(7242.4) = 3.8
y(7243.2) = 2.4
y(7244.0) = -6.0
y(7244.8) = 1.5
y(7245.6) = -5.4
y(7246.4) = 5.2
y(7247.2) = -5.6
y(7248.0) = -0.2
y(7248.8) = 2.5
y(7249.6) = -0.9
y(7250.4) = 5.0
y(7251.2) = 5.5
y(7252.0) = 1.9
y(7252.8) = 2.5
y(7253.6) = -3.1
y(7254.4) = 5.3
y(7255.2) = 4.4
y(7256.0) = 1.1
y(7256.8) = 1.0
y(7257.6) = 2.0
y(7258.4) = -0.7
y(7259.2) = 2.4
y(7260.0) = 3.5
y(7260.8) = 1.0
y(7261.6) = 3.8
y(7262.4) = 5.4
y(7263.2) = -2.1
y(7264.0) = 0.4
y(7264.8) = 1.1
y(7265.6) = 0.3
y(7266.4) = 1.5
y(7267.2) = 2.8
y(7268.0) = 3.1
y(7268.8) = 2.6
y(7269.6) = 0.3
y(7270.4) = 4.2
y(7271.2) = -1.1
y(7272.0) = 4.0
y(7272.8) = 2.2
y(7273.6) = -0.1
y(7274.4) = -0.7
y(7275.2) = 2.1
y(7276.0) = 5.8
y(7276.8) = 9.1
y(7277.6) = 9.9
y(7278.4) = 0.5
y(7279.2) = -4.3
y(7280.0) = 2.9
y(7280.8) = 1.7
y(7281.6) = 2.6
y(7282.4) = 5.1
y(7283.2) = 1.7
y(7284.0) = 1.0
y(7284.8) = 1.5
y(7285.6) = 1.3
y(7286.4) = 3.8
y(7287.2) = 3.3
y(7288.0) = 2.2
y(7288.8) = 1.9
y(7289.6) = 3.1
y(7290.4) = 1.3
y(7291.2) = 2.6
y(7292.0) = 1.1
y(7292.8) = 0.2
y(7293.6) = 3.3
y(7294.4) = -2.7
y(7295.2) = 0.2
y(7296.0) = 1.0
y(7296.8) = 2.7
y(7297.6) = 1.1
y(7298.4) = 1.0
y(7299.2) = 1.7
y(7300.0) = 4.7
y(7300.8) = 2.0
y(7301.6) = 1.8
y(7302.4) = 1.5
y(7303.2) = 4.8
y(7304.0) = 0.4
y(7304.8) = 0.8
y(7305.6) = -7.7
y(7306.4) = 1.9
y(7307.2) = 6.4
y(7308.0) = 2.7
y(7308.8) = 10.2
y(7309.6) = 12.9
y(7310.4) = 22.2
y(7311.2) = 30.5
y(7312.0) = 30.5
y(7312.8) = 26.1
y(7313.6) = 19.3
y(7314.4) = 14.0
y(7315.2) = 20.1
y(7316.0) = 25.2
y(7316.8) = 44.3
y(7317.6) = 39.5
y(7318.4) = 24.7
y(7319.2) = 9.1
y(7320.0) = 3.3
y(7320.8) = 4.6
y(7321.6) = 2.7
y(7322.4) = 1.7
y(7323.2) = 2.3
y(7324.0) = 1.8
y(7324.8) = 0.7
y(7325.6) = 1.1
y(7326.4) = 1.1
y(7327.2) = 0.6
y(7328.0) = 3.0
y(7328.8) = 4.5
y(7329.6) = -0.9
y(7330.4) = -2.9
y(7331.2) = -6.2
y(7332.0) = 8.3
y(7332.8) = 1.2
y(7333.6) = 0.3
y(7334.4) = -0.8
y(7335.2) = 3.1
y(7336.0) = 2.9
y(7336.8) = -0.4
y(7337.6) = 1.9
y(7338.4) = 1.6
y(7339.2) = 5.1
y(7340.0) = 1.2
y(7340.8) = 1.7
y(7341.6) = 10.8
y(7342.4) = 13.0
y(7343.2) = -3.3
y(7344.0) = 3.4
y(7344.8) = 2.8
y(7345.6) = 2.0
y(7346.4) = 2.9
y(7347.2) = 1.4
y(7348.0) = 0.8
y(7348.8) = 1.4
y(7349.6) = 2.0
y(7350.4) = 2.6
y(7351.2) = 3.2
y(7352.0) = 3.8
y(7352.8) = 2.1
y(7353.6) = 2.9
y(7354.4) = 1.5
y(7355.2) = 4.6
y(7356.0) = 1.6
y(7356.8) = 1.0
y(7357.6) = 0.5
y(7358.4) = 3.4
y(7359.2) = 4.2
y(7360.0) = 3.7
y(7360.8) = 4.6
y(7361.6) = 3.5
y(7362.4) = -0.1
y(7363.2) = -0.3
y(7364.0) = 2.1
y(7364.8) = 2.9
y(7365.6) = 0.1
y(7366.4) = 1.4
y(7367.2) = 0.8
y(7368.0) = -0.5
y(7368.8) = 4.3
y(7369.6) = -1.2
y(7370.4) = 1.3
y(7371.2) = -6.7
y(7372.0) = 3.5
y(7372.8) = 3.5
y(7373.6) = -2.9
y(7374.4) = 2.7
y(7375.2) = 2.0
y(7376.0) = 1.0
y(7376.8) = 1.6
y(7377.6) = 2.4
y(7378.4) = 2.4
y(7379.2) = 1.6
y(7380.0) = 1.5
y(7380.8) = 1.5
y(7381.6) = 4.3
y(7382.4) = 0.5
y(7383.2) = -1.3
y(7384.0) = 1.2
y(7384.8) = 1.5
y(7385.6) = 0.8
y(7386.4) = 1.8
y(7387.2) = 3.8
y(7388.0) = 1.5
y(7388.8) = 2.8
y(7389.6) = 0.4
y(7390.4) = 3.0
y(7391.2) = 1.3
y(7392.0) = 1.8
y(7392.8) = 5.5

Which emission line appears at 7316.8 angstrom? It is [O II] 3727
